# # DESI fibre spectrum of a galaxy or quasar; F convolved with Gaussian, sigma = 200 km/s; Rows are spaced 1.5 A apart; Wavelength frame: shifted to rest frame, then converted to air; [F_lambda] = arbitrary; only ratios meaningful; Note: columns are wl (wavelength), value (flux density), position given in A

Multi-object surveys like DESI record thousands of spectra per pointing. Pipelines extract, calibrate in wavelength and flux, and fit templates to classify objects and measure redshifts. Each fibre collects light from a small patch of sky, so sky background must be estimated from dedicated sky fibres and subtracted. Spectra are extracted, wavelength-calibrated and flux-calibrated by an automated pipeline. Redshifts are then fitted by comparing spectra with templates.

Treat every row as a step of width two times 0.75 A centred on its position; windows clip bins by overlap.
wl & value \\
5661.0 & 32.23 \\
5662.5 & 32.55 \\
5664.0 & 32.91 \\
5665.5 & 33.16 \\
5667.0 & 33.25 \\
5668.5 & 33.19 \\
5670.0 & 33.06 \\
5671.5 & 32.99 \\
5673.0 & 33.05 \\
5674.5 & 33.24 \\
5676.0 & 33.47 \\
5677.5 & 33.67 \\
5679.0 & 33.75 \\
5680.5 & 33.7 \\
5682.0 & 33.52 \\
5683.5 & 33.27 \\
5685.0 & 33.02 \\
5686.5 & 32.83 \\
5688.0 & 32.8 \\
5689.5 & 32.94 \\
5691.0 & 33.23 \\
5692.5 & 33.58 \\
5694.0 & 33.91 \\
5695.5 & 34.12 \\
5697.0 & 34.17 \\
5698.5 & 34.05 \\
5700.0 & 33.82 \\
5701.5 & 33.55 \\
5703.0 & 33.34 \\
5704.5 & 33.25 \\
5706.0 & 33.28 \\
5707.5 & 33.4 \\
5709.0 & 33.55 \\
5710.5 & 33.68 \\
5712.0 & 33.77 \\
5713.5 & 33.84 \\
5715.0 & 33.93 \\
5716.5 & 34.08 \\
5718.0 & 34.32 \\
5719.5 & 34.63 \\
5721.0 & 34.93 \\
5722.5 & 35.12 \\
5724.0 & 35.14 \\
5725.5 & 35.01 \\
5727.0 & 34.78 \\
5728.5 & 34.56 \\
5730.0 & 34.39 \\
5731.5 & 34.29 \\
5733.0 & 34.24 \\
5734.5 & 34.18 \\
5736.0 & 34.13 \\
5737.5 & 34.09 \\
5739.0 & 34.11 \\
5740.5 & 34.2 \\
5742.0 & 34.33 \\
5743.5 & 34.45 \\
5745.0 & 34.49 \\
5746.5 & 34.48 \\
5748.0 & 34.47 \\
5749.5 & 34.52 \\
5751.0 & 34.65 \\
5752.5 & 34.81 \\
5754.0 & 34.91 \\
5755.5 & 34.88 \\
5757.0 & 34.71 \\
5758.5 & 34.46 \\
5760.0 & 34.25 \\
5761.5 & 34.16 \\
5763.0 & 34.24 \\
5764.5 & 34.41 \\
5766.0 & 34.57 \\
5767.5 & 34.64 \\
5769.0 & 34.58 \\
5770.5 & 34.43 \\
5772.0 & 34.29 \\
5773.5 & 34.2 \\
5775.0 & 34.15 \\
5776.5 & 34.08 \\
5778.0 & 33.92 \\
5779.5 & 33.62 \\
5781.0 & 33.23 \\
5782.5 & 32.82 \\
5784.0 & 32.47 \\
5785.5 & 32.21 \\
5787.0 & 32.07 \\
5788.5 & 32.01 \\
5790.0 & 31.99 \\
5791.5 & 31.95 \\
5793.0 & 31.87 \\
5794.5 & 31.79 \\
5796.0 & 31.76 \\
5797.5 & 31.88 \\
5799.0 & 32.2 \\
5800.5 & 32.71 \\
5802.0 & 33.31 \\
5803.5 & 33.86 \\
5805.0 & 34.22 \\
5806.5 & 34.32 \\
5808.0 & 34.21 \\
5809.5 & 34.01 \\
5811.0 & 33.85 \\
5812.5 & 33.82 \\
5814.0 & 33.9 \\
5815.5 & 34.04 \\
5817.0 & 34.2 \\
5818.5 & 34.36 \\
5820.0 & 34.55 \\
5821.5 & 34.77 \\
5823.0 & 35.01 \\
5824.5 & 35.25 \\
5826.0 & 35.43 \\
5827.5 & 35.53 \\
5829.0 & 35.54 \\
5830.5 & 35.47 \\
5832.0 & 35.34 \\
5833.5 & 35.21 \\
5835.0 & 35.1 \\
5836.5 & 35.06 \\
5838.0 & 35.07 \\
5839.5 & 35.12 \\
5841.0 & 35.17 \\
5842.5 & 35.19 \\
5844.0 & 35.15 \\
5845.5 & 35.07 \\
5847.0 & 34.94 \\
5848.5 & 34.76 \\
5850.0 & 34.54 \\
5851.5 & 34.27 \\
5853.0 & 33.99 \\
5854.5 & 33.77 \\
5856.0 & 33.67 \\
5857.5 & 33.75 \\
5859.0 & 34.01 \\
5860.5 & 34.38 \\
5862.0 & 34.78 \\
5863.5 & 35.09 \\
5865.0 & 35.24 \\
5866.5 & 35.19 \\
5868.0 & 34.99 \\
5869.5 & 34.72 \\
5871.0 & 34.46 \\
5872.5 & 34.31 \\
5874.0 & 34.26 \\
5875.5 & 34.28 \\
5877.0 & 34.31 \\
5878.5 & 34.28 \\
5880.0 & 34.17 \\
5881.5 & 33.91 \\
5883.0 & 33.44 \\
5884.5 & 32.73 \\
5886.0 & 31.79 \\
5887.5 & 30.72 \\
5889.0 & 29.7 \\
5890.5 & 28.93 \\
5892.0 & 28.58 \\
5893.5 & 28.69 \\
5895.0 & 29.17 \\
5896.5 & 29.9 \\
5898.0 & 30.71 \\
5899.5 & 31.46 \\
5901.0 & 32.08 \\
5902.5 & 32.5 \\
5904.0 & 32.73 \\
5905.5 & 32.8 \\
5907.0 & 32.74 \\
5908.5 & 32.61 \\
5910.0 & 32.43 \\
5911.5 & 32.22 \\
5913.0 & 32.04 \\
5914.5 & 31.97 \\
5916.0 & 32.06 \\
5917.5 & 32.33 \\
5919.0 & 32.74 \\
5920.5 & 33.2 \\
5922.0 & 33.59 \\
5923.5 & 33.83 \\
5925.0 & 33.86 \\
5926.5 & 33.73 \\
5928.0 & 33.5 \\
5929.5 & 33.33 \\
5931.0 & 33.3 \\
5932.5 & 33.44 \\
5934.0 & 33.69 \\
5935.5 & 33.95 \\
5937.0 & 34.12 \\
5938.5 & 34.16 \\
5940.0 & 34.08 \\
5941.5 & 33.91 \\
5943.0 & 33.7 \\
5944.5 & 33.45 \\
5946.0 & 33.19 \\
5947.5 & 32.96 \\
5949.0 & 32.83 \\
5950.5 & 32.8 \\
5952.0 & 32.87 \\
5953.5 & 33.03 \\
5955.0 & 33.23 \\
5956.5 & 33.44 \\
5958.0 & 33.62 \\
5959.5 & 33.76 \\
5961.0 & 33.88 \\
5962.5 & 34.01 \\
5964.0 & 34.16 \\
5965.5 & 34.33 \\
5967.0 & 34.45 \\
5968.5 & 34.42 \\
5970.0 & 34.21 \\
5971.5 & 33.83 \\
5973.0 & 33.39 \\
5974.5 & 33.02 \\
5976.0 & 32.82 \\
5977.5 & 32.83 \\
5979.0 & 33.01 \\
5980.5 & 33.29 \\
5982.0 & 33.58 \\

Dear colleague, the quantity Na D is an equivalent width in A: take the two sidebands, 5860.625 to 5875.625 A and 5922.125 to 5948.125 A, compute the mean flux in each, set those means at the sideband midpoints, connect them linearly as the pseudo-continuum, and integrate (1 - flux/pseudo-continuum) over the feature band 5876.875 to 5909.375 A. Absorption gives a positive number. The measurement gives 2.5 A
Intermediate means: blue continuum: 34.7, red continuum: 33.7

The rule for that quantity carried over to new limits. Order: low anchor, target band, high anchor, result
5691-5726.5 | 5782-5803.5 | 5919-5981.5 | 1.01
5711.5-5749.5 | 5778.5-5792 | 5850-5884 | 0.73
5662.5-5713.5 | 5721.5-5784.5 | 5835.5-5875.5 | -0.83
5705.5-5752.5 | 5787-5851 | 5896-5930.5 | -1.26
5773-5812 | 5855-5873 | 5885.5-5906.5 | -1.79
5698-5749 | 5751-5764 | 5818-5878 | -0.08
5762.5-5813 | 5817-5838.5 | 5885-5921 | -1.59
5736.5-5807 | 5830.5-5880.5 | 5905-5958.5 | -1.85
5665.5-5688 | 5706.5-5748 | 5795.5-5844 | -0.78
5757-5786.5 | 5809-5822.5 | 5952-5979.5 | -0.13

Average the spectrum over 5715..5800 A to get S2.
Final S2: 33.9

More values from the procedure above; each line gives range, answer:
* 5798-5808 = 33.5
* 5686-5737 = 34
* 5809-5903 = 33.8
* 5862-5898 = 32.7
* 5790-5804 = 32.3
